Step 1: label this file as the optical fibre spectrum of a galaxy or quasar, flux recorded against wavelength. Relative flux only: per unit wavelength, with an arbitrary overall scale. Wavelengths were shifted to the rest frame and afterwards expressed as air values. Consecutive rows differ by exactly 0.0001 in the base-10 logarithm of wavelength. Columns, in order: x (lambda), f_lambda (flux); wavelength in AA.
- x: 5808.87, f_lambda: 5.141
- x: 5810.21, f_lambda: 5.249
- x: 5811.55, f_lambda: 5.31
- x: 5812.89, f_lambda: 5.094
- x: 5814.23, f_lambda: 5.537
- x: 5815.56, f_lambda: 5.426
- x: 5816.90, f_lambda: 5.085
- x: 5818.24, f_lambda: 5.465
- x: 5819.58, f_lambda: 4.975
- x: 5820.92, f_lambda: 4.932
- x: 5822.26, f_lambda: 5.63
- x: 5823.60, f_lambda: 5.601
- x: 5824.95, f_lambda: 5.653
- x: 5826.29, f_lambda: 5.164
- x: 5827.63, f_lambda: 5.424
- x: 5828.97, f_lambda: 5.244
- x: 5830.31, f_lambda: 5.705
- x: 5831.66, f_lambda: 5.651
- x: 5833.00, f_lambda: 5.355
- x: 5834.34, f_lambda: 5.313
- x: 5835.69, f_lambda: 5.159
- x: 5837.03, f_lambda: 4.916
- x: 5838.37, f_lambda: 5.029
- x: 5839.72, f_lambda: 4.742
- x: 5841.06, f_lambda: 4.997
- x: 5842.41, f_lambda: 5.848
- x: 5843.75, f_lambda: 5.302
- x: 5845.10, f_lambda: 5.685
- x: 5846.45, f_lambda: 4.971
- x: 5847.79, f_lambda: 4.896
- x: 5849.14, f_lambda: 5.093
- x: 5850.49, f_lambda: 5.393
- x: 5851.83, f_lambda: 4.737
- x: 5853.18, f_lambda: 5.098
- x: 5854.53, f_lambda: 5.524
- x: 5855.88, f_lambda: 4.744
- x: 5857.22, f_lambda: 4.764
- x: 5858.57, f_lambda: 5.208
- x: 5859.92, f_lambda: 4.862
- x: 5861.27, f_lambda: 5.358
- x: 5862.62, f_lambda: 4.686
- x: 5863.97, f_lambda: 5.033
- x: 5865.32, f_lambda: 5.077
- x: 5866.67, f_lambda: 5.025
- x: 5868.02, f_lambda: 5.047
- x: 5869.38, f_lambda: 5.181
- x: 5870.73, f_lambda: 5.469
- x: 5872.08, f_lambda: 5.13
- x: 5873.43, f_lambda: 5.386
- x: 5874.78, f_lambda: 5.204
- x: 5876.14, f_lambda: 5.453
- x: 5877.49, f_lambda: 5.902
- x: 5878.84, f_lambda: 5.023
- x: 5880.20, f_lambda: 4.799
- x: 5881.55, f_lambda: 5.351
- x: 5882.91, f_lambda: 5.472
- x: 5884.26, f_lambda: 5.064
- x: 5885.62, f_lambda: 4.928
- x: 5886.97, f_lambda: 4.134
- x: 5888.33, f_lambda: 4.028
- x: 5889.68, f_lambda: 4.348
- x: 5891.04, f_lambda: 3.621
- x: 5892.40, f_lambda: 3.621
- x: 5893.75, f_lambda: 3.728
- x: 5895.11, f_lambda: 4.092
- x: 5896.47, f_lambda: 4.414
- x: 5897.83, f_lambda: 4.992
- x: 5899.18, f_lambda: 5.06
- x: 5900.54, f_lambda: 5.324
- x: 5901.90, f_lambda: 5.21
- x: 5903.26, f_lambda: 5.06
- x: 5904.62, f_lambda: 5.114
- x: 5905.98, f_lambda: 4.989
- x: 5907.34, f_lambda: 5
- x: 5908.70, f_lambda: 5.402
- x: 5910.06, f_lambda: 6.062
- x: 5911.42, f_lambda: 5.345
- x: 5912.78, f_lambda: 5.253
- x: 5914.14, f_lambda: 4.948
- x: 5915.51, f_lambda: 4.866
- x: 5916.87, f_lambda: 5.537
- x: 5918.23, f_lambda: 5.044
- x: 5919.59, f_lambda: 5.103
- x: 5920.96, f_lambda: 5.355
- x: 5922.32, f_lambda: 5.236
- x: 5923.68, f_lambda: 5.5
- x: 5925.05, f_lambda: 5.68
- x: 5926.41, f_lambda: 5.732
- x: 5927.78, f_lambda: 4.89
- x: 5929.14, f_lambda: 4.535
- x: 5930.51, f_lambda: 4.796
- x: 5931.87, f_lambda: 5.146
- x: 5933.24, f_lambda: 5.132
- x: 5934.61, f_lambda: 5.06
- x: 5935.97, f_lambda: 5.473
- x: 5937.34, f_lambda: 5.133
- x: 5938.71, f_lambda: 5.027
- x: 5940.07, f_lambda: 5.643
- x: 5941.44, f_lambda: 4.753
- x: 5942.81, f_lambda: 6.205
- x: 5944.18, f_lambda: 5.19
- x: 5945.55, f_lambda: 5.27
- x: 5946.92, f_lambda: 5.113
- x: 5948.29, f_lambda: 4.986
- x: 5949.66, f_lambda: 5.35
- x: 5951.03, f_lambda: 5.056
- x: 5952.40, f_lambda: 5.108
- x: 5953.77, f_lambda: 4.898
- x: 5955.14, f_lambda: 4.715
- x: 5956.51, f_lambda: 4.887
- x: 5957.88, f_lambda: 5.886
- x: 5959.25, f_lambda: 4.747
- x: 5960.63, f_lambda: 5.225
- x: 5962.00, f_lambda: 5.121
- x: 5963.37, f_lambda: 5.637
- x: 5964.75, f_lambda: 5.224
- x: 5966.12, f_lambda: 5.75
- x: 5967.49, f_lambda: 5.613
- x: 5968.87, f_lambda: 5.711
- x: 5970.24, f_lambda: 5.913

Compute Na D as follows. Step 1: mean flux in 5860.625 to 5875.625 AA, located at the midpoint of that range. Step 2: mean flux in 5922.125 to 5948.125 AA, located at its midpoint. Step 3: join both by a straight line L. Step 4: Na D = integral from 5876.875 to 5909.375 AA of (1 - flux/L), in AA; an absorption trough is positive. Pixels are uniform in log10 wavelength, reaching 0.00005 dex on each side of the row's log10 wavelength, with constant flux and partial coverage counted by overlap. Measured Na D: 2.5 AA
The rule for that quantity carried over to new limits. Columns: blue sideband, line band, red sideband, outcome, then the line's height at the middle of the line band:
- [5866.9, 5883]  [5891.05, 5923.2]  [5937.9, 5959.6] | 1.6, 5.23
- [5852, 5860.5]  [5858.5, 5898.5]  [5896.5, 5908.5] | 1.5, 5.04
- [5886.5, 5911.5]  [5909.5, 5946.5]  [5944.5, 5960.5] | -2.5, 4.92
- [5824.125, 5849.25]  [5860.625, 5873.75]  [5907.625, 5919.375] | 0.4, 5.28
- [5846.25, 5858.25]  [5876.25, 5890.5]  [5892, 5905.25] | -0.3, 4.8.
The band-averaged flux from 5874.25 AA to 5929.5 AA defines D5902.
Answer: 4.99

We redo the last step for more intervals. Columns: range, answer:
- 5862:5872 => 5.08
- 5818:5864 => 5.2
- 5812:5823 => 5.27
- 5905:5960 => 5.2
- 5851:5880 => 5.14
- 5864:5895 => 4.85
